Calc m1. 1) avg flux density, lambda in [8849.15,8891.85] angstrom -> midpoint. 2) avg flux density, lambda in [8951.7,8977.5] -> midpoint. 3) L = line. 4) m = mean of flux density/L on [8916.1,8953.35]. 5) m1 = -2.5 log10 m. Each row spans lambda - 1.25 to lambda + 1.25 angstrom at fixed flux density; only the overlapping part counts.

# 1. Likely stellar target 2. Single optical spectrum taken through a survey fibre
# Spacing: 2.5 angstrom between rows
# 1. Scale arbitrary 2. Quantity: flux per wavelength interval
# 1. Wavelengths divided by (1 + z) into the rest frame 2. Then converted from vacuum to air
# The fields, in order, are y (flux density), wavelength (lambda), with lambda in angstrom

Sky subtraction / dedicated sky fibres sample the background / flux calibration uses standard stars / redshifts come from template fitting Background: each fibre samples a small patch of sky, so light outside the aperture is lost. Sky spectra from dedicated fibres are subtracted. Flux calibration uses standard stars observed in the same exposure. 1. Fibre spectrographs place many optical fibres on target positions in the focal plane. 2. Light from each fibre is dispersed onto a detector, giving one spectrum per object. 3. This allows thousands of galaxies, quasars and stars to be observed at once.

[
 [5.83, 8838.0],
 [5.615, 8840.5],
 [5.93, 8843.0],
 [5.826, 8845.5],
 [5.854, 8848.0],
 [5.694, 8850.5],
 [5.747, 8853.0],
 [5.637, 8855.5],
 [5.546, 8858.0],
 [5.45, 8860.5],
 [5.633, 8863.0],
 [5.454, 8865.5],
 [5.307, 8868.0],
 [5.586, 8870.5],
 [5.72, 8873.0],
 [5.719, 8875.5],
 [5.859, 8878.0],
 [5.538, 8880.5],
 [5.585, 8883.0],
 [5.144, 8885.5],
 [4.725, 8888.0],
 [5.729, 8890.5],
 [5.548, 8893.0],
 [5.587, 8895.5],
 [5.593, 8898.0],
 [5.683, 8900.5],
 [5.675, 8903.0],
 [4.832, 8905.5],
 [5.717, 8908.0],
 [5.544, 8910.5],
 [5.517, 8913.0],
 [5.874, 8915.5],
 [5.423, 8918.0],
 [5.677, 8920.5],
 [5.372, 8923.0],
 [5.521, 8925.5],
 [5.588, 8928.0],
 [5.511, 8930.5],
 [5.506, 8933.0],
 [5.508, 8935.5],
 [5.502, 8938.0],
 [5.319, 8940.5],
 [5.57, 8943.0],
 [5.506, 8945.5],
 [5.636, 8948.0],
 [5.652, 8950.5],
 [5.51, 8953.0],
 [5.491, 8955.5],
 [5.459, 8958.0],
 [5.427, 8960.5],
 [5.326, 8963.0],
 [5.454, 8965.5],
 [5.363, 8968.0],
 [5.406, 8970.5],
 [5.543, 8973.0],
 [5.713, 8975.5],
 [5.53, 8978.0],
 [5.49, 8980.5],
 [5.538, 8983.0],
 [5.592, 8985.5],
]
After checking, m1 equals -0.01 mag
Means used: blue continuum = 5.53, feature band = 5.53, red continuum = 5.47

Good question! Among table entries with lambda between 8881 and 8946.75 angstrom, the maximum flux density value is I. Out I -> 5.874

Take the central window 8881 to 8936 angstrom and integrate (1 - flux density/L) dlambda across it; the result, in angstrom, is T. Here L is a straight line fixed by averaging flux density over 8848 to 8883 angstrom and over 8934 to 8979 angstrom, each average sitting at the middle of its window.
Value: 0.6 angstrom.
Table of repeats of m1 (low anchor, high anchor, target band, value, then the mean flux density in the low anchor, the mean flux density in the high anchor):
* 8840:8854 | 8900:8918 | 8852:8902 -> 0.02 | 5.79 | 5.53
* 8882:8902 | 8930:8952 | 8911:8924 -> -0.02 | 5.45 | 5.52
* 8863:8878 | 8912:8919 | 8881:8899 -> 0.04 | 5.59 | 5.61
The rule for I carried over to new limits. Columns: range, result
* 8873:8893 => 5.859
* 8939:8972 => 5.652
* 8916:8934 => 5.677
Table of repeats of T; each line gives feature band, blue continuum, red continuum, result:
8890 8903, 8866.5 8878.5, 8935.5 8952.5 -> -0.09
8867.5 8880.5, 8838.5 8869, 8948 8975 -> -0.07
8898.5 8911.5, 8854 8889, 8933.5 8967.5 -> 0.00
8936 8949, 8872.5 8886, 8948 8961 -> 0.08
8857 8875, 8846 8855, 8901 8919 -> 0.51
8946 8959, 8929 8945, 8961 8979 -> -0.16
